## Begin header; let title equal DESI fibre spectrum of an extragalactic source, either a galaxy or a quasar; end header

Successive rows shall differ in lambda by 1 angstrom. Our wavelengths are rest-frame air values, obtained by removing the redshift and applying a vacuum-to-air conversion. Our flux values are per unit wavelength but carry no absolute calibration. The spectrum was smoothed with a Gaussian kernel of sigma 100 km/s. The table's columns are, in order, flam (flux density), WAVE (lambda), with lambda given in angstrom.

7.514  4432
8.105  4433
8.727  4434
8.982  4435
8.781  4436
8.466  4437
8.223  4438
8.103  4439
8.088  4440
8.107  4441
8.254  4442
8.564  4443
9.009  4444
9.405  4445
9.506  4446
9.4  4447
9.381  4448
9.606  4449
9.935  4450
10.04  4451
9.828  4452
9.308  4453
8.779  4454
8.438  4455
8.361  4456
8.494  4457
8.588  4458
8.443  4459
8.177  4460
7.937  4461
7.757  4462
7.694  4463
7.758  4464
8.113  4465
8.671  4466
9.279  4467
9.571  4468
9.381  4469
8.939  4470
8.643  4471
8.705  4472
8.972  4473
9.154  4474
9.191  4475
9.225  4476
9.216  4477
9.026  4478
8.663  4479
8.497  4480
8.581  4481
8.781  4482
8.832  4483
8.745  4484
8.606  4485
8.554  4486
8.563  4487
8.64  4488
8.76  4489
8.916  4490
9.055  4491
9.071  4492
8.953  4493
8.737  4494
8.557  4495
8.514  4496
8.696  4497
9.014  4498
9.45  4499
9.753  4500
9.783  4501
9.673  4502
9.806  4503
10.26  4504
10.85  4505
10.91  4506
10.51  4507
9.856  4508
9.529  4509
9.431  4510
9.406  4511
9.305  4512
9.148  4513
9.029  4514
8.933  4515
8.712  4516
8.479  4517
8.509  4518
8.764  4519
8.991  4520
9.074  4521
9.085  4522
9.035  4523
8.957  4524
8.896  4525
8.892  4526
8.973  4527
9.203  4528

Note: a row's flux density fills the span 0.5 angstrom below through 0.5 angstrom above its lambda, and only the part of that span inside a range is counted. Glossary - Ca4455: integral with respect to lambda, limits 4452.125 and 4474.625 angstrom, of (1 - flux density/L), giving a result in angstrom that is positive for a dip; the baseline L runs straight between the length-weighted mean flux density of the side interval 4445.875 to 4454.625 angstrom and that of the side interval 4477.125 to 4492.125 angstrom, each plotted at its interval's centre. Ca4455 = 1.5 angstrom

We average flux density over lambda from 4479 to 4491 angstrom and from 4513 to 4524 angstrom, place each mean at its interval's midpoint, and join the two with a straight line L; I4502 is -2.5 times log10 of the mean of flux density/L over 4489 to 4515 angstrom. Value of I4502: -0.08 mag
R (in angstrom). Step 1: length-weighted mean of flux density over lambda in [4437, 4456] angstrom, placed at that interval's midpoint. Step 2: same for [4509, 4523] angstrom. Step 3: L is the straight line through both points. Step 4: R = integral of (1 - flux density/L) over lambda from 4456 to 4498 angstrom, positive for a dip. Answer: 1.3 angstrom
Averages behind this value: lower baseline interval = 8.97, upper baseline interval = 9.01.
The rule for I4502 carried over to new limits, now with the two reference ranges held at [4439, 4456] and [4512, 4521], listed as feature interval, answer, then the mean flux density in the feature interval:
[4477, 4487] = 0.029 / 8.72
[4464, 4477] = 0.005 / 8.95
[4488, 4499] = 0.010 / 8.85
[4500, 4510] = -0.136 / 10.1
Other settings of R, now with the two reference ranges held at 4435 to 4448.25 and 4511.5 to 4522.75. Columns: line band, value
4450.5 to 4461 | -0.06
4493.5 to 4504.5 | -0.53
